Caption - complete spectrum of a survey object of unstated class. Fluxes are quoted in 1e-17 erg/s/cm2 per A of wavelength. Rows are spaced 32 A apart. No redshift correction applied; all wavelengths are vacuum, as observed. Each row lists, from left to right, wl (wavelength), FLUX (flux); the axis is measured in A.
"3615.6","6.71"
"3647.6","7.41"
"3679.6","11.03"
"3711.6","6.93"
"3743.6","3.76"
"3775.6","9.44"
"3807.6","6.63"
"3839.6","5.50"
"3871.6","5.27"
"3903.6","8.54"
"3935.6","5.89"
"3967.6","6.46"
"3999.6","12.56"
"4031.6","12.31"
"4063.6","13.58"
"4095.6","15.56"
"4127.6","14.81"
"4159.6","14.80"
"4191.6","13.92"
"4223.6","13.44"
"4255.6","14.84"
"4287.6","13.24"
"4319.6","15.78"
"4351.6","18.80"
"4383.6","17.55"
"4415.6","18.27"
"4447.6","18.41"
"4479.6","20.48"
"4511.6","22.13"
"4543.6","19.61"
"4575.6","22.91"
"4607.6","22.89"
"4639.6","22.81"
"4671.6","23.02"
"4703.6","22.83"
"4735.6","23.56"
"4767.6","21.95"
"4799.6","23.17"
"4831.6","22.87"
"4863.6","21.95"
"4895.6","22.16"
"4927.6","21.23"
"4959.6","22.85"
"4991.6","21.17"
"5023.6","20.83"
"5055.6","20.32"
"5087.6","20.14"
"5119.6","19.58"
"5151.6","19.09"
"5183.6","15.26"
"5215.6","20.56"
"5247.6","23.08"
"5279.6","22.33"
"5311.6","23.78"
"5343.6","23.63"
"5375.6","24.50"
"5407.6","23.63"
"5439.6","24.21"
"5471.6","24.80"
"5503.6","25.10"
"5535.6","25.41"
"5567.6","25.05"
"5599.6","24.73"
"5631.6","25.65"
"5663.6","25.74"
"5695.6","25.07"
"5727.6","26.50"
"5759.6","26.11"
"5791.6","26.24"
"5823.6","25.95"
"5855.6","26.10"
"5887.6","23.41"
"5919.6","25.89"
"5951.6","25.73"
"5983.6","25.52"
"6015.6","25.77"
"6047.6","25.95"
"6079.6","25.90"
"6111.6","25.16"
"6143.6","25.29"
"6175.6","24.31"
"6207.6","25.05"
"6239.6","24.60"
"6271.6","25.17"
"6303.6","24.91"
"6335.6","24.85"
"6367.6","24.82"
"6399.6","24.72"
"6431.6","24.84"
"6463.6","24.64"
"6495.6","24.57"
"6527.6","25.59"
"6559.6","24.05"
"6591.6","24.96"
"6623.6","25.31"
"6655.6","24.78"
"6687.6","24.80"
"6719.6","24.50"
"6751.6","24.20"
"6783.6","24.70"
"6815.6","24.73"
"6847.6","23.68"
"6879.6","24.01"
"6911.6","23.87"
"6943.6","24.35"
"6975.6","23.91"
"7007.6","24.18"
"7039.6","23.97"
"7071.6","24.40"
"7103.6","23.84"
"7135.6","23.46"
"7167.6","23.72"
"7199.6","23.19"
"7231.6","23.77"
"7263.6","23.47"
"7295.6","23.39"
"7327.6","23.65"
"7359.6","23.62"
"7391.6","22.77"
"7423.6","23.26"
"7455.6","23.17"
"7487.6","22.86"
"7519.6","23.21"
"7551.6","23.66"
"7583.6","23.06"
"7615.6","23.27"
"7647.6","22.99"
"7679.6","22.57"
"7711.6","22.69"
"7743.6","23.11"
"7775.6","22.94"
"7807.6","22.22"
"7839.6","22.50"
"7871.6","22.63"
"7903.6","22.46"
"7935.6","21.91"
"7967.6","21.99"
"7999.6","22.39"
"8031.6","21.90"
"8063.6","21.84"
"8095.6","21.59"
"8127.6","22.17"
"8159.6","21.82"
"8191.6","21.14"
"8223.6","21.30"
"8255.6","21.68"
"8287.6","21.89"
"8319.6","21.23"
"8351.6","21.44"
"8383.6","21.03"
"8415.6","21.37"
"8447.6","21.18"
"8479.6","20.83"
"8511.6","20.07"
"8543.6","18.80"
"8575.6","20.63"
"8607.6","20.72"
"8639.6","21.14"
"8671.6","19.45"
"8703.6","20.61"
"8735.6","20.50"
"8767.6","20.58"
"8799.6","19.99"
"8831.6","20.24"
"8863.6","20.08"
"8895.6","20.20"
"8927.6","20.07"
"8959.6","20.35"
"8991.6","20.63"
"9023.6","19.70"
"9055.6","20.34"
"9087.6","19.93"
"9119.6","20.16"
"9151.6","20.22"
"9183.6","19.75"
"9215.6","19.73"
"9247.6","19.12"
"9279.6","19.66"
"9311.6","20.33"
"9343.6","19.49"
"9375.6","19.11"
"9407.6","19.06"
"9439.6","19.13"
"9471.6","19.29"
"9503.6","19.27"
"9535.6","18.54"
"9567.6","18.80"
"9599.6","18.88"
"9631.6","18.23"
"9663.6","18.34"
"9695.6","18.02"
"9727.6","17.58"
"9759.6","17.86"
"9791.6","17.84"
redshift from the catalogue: 0.000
